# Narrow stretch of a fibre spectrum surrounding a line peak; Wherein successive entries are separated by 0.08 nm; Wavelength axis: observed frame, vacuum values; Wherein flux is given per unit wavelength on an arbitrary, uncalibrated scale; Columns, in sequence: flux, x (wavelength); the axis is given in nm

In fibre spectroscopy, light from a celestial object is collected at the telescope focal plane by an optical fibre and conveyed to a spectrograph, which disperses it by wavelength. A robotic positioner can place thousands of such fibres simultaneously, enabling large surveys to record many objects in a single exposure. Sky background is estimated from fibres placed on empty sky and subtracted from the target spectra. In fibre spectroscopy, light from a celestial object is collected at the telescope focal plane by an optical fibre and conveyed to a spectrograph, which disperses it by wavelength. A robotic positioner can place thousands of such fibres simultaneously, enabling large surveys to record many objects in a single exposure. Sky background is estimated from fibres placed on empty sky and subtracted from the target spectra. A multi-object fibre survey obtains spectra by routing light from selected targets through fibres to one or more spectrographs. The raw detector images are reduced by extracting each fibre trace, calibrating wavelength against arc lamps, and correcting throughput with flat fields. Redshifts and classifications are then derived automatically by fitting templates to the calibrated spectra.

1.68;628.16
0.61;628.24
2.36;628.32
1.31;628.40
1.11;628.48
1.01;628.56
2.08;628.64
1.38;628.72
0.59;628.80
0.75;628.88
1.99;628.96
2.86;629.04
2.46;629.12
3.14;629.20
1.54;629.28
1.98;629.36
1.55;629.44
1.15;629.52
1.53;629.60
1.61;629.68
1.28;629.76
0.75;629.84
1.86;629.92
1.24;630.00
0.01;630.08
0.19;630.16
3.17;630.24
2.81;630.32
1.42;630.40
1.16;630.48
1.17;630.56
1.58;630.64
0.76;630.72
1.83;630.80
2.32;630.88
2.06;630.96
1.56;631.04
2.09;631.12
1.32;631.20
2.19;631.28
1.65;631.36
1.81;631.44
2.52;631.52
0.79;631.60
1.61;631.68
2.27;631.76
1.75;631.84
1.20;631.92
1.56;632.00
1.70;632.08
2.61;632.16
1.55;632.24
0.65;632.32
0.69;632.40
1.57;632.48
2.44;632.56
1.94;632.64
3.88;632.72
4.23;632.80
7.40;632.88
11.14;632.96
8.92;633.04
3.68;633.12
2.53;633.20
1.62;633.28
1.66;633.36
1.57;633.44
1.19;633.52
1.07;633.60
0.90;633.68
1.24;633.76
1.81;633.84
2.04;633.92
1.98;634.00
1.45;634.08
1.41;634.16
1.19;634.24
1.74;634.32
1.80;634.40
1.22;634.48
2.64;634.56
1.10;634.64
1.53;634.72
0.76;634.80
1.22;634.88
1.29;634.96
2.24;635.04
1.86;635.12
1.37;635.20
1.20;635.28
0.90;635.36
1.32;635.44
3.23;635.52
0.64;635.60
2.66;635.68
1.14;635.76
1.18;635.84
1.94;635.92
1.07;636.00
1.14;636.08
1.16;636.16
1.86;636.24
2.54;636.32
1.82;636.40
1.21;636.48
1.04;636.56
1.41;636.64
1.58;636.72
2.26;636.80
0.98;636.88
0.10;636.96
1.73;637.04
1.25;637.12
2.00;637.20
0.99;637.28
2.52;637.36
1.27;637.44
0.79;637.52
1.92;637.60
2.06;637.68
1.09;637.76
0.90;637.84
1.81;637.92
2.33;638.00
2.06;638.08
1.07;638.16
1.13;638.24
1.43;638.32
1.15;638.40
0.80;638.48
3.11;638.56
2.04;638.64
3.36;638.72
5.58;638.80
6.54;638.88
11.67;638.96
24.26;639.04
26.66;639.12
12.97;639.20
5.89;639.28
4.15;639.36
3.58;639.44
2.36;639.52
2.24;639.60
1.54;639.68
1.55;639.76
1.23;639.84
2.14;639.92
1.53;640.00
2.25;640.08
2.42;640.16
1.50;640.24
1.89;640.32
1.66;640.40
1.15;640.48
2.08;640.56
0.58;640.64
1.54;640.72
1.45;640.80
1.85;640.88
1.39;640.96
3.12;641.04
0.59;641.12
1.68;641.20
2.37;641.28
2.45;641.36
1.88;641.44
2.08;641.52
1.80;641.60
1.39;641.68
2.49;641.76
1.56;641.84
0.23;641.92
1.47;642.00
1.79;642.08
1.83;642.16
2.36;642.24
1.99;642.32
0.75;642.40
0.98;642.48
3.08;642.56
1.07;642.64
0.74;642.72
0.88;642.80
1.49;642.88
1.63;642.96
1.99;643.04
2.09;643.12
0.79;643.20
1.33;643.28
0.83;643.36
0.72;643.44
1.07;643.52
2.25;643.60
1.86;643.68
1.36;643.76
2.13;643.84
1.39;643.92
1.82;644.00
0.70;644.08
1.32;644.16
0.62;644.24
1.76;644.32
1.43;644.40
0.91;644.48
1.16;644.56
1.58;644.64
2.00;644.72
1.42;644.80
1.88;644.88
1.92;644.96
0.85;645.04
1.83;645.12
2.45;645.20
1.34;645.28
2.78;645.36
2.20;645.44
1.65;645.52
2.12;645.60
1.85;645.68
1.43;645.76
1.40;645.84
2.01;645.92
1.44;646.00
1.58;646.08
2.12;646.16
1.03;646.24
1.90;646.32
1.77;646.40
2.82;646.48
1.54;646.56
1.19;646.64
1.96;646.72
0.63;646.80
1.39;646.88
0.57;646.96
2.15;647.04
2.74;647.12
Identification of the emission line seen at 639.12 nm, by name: [O III]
